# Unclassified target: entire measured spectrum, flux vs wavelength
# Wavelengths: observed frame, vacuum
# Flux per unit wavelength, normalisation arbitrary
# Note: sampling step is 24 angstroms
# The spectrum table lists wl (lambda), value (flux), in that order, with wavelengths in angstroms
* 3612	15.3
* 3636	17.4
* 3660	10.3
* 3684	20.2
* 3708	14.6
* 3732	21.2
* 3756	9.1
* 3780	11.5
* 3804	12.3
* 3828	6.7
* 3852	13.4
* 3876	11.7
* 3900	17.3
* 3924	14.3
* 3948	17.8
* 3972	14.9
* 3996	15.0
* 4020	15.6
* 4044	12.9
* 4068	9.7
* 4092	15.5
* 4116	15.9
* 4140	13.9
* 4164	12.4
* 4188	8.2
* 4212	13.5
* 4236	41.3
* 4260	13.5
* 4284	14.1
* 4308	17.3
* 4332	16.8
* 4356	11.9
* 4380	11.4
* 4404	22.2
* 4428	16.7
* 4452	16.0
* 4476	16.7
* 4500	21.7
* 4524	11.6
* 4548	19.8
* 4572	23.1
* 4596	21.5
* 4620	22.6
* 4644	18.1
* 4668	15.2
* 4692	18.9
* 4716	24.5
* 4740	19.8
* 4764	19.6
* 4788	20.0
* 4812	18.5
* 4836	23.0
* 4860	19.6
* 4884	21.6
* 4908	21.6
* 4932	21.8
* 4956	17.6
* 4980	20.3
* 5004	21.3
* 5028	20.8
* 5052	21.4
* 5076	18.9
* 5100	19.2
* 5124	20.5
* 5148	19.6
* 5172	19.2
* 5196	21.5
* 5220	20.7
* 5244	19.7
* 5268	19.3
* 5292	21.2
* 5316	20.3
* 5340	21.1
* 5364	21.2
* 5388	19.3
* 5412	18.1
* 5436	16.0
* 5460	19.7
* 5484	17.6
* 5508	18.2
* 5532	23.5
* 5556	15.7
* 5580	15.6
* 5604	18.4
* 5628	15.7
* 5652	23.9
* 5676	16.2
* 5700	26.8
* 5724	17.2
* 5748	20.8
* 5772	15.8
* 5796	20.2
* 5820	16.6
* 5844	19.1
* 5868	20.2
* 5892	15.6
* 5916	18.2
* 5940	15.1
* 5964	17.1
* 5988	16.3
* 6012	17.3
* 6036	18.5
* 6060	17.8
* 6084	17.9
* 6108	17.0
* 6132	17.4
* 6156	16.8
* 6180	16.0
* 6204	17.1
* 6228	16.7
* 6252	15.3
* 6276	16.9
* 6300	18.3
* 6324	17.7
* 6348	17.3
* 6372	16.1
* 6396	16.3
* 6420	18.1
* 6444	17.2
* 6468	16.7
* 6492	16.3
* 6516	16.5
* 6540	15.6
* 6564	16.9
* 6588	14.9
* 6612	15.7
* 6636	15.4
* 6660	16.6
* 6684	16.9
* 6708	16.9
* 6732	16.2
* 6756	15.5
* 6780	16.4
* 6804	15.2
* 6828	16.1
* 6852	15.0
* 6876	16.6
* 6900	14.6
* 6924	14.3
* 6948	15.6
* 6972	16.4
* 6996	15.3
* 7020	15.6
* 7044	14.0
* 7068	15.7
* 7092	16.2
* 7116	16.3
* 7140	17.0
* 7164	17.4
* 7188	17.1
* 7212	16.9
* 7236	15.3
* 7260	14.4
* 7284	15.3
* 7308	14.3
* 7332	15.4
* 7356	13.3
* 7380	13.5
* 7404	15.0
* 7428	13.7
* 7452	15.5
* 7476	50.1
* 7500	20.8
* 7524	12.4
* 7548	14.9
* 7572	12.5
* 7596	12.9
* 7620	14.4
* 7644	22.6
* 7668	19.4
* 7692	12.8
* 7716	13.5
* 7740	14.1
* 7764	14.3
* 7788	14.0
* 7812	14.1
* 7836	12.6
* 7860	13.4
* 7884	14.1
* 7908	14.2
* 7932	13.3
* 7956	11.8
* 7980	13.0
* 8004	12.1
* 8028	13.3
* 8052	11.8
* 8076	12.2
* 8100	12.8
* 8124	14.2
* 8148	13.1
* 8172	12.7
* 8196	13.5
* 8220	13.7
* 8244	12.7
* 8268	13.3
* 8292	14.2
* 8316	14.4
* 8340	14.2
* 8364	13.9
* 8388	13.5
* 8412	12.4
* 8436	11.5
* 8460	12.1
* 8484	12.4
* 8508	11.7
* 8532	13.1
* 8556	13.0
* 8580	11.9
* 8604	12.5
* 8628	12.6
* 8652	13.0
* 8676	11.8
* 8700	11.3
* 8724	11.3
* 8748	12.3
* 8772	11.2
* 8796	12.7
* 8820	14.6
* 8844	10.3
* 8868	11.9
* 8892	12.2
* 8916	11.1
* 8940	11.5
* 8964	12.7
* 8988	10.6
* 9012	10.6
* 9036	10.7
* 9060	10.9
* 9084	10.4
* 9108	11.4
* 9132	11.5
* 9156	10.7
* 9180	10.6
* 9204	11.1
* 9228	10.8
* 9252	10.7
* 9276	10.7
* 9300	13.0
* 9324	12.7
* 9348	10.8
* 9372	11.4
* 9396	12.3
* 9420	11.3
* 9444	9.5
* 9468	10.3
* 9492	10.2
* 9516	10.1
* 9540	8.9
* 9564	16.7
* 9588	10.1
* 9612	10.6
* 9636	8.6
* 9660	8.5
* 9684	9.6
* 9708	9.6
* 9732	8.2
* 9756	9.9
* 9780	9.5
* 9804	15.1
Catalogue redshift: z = 0.14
